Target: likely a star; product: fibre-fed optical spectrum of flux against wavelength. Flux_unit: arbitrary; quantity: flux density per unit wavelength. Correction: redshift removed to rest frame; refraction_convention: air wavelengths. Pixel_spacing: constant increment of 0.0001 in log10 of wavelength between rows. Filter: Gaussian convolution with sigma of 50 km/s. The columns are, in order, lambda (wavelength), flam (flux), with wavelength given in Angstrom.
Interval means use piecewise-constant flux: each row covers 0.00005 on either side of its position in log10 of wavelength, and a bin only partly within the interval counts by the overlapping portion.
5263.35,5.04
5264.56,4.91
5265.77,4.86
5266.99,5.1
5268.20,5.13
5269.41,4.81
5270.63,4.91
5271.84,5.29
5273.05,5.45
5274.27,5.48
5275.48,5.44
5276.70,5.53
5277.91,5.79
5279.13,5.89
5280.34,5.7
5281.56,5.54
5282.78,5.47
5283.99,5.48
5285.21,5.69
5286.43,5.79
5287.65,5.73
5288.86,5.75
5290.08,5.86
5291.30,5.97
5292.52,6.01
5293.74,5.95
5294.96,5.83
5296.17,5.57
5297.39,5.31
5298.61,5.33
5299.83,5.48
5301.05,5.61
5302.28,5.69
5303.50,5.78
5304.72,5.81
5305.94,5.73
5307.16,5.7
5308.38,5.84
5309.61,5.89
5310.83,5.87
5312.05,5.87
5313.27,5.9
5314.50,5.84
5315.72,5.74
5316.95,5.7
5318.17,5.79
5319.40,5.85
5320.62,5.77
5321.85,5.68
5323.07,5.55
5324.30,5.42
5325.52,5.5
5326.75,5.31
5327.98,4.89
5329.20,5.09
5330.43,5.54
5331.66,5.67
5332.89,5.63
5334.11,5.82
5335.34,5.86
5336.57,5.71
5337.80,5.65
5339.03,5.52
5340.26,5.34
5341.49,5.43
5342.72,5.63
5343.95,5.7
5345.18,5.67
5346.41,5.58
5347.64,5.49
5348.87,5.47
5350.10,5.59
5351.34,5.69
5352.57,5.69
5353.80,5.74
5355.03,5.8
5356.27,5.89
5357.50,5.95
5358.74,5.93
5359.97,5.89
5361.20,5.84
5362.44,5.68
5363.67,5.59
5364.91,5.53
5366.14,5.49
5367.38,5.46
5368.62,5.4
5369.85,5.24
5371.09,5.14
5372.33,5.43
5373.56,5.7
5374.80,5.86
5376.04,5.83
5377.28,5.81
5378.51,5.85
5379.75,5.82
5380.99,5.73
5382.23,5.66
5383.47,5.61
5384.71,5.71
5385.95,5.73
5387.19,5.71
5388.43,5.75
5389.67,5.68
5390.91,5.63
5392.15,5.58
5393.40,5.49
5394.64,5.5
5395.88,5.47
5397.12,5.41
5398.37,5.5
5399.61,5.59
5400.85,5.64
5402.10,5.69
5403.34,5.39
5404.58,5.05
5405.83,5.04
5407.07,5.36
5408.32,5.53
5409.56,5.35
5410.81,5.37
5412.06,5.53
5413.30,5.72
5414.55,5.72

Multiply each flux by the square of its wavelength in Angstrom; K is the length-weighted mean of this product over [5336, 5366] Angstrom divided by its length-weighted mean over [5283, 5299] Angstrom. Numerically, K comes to 1.01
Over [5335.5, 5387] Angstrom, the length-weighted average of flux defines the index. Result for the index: 5.65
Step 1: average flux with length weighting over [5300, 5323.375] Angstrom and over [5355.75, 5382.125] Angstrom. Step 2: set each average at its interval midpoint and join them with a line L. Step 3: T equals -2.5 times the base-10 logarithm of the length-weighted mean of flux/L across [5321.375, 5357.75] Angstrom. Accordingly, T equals 0.03 mag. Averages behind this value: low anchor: 5.77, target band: 5.58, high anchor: 5.67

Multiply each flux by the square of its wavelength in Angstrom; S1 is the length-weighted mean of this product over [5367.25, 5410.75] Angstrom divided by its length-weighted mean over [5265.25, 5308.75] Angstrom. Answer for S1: 1.0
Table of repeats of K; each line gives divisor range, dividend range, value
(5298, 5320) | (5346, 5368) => 1.01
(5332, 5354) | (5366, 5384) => 1.01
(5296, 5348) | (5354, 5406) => 1.02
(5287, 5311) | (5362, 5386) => 1.01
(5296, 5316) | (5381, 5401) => 1.01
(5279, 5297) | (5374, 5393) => 1.03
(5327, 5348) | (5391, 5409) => 1.01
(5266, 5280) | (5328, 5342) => 1.06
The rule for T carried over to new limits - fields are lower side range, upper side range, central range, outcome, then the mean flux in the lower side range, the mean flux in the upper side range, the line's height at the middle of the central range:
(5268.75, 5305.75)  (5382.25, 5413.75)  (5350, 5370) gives -0.03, 5.6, 5.52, 5.55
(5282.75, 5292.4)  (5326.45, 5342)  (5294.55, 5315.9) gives -0.01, 5.75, 5.5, 5.65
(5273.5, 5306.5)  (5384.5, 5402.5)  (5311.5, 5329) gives 0.01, 5.67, 5.6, 5.65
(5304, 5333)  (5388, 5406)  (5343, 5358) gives -0.02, 5.65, 5.5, 5.59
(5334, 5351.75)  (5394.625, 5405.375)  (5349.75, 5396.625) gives -0.03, 5.6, 5.46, 5.53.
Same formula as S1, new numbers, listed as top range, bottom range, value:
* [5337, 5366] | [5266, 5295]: 1.05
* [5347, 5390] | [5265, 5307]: 1.05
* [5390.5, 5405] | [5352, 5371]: 0.99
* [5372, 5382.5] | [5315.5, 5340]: 1.05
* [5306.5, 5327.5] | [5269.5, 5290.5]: 1.04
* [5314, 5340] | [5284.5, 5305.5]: 0.99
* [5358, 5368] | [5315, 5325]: 1.01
